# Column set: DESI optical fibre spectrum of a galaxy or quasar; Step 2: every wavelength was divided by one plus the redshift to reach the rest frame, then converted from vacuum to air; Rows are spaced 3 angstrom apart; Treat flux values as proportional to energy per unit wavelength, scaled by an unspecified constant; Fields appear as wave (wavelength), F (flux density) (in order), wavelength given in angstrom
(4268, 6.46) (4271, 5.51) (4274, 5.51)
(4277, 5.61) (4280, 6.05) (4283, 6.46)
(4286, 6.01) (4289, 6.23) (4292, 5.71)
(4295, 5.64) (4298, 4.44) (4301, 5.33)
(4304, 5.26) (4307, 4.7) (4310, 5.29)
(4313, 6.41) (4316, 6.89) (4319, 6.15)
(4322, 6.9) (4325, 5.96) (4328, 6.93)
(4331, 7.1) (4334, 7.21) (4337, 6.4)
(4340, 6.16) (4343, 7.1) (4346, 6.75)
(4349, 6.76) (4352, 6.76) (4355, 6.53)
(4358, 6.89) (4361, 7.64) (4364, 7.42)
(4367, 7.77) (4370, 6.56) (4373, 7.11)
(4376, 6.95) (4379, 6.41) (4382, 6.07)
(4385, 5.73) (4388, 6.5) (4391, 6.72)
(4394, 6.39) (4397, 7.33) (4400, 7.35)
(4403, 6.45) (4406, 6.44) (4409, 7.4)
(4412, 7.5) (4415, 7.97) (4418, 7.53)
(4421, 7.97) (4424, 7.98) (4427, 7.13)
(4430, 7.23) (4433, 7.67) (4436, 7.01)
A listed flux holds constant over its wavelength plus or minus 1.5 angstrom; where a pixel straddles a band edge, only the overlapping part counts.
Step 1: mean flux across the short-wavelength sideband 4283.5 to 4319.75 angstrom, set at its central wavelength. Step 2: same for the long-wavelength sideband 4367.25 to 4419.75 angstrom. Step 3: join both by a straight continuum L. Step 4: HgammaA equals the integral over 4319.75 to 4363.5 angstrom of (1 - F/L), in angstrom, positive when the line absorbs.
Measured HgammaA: -4.2 angstrom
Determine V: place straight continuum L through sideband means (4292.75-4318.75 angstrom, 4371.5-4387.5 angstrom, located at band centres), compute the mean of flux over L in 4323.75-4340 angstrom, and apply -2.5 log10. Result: -0.14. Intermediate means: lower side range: 5.53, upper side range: 6.46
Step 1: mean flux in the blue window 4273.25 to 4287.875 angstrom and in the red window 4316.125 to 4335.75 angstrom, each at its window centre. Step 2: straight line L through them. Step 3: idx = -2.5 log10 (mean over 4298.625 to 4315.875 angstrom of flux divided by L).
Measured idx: 0.17 mag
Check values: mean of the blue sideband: 5.96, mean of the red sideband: 6.72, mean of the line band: 5.47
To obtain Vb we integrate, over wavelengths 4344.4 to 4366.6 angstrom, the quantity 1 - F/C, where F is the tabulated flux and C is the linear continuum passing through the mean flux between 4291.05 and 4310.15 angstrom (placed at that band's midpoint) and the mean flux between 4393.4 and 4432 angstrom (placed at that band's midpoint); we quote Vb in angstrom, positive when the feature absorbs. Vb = -2.8 angstrom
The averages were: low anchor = 5.17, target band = 7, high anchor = 7.31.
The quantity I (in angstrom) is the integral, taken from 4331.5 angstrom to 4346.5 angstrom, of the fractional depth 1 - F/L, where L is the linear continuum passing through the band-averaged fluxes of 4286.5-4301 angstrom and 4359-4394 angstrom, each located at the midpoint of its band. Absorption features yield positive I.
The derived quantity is -1.3 angstrom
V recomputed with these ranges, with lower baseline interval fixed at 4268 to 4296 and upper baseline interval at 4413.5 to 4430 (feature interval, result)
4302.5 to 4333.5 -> 0.03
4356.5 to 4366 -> -0.07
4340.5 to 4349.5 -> -0.02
